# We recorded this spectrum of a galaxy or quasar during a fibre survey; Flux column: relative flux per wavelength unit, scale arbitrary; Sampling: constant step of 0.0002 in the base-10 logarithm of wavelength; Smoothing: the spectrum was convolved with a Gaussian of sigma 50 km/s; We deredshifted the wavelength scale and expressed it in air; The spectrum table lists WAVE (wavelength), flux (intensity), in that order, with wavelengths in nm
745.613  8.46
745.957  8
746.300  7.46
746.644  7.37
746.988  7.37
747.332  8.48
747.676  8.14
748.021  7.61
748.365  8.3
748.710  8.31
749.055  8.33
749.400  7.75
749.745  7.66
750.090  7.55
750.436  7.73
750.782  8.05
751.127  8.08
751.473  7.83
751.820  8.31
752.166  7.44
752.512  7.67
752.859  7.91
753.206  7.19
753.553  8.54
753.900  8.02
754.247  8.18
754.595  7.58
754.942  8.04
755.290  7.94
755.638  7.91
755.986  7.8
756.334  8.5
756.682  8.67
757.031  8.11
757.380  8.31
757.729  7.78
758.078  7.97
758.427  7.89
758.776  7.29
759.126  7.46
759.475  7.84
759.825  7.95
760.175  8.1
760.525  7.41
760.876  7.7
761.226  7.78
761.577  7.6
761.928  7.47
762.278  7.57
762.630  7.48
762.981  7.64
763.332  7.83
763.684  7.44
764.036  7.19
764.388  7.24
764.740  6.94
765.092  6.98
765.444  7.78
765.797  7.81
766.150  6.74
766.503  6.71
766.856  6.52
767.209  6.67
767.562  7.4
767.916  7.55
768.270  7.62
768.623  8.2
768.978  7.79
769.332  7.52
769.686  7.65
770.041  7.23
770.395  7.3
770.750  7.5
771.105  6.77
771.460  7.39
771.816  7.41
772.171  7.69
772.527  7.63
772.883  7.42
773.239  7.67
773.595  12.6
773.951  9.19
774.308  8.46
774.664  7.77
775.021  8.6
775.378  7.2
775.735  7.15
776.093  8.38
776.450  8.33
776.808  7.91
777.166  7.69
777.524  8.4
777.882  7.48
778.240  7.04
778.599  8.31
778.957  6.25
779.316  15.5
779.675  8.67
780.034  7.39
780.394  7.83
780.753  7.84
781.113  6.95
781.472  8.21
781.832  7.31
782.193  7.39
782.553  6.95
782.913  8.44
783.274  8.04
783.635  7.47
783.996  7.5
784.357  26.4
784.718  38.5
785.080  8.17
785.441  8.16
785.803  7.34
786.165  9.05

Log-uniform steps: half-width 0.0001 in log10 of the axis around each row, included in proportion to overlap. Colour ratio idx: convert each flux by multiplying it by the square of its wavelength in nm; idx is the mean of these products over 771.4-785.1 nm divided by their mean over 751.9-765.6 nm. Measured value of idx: 1.3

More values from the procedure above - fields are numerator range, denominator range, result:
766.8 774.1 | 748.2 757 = 1.02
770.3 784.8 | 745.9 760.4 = 1.22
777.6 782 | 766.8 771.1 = 1.14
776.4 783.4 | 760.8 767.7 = 1.15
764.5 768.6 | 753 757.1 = 0.92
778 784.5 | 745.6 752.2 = 1.24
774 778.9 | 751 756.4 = 1.06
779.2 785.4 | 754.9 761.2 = 1.48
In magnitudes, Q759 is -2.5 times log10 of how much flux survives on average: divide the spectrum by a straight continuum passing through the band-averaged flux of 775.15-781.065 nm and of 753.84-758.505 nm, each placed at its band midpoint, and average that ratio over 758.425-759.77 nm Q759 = 0.06 mag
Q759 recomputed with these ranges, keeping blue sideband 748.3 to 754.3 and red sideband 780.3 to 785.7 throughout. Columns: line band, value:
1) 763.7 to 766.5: 0.27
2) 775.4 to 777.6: 0.30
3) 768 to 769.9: 0.24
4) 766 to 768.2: 0.33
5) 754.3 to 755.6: 0.05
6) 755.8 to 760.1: 0.08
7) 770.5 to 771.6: 0.34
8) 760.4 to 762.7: 0.18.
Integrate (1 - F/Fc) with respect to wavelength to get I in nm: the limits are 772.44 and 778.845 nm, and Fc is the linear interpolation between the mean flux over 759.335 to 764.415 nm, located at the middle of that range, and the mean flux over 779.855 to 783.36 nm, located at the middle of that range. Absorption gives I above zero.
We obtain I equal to -0.46 nm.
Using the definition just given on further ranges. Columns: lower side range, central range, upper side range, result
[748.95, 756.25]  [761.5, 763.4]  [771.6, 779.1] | 0.09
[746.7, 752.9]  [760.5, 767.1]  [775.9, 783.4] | 0.54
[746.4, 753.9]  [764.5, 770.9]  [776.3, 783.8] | 0.53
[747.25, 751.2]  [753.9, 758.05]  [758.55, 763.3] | -0.15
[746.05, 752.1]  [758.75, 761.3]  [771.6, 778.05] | 0.09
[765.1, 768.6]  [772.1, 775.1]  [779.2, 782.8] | -0.33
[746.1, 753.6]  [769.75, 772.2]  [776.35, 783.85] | 0.21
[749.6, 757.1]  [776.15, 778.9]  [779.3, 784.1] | 0.06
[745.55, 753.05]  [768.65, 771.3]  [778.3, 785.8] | 0.57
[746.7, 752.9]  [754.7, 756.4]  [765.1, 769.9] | -0.06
